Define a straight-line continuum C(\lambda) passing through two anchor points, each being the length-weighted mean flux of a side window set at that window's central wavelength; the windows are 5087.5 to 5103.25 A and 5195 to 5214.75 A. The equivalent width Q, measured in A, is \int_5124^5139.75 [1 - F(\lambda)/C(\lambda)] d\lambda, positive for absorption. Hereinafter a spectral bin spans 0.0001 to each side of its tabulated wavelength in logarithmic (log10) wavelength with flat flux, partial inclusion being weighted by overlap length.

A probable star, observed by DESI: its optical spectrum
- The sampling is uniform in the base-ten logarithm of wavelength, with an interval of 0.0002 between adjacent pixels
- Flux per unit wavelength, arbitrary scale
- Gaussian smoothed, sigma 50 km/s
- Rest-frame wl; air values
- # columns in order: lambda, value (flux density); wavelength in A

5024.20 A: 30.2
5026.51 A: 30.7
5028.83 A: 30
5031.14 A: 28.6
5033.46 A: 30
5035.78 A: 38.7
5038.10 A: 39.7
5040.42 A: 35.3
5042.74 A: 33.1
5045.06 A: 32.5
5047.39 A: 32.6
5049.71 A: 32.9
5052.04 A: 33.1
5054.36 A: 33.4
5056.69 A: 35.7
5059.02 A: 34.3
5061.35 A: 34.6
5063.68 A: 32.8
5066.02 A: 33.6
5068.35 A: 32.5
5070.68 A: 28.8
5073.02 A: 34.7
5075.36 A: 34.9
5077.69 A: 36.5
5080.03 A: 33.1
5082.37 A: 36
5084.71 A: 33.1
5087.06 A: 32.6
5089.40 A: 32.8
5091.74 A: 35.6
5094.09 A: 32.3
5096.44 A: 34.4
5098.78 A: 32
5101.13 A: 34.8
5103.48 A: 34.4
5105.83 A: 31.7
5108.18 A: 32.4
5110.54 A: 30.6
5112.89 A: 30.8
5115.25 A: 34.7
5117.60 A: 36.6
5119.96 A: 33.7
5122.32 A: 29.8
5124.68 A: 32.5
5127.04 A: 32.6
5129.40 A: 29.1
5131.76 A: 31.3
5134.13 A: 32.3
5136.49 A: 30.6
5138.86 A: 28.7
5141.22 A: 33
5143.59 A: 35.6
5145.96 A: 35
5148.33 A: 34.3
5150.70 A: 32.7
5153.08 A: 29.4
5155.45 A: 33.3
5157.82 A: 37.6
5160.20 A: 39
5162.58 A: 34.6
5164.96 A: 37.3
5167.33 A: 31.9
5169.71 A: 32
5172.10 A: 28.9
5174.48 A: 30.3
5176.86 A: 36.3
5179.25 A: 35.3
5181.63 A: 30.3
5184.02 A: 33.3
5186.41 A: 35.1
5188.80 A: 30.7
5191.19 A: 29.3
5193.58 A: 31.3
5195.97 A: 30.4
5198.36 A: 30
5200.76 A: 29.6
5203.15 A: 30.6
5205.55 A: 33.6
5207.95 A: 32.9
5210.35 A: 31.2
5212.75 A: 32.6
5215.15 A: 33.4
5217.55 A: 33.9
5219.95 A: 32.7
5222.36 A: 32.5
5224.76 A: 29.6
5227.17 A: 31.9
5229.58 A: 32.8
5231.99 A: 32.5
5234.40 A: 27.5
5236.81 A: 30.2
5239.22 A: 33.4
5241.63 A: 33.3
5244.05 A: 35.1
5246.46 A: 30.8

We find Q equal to 0.9 A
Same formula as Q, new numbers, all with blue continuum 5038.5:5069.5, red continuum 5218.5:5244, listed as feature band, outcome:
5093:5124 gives 0.2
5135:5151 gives 0.0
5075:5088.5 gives -0.4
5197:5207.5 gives 0.3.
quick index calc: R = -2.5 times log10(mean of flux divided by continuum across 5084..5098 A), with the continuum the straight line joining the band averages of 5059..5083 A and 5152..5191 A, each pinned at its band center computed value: 0.01 mag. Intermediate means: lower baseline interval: 33.7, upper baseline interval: 33.4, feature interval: 33.4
